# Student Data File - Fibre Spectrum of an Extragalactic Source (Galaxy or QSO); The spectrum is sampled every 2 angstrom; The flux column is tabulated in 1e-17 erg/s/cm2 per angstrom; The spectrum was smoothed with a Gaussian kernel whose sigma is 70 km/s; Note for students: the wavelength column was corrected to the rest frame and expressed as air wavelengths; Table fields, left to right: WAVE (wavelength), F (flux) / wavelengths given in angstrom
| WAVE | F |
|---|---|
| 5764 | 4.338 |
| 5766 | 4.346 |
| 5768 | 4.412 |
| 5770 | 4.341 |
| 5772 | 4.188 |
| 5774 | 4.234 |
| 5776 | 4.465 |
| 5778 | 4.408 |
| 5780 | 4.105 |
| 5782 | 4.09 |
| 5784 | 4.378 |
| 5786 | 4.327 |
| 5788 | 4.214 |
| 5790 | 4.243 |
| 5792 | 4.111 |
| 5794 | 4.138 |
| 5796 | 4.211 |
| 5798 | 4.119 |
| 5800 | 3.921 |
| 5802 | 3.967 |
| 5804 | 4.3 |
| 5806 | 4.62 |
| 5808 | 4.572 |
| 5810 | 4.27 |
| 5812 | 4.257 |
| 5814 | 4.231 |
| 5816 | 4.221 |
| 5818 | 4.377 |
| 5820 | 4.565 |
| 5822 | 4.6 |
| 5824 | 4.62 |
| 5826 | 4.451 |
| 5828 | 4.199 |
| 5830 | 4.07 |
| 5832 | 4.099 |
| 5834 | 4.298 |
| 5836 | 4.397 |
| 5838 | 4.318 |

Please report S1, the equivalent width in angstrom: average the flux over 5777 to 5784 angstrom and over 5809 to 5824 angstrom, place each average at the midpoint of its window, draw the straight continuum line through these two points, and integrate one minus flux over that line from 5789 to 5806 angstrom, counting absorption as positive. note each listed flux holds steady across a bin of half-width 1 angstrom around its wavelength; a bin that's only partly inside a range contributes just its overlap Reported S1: 0.6 angstrom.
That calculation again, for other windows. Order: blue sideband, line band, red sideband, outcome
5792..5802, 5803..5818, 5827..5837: -0.80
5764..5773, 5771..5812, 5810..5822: 0.86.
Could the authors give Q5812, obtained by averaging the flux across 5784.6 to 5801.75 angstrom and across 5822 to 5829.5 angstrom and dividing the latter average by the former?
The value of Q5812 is 1.06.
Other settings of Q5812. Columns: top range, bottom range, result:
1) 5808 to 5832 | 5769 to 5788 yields 1.02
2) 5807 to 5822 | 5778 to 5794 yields 1.04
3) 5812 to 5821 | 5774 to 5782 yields 1.01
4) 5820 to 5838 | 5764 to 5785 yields 1.01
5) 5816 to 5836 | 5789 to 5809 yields 1.03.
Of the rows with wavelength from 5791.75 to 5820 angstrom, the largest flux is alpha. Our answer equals 4.62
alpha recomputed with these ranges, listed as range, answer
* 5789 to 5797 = 4.243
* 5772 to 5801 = 4.465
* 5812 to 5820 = 4.565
